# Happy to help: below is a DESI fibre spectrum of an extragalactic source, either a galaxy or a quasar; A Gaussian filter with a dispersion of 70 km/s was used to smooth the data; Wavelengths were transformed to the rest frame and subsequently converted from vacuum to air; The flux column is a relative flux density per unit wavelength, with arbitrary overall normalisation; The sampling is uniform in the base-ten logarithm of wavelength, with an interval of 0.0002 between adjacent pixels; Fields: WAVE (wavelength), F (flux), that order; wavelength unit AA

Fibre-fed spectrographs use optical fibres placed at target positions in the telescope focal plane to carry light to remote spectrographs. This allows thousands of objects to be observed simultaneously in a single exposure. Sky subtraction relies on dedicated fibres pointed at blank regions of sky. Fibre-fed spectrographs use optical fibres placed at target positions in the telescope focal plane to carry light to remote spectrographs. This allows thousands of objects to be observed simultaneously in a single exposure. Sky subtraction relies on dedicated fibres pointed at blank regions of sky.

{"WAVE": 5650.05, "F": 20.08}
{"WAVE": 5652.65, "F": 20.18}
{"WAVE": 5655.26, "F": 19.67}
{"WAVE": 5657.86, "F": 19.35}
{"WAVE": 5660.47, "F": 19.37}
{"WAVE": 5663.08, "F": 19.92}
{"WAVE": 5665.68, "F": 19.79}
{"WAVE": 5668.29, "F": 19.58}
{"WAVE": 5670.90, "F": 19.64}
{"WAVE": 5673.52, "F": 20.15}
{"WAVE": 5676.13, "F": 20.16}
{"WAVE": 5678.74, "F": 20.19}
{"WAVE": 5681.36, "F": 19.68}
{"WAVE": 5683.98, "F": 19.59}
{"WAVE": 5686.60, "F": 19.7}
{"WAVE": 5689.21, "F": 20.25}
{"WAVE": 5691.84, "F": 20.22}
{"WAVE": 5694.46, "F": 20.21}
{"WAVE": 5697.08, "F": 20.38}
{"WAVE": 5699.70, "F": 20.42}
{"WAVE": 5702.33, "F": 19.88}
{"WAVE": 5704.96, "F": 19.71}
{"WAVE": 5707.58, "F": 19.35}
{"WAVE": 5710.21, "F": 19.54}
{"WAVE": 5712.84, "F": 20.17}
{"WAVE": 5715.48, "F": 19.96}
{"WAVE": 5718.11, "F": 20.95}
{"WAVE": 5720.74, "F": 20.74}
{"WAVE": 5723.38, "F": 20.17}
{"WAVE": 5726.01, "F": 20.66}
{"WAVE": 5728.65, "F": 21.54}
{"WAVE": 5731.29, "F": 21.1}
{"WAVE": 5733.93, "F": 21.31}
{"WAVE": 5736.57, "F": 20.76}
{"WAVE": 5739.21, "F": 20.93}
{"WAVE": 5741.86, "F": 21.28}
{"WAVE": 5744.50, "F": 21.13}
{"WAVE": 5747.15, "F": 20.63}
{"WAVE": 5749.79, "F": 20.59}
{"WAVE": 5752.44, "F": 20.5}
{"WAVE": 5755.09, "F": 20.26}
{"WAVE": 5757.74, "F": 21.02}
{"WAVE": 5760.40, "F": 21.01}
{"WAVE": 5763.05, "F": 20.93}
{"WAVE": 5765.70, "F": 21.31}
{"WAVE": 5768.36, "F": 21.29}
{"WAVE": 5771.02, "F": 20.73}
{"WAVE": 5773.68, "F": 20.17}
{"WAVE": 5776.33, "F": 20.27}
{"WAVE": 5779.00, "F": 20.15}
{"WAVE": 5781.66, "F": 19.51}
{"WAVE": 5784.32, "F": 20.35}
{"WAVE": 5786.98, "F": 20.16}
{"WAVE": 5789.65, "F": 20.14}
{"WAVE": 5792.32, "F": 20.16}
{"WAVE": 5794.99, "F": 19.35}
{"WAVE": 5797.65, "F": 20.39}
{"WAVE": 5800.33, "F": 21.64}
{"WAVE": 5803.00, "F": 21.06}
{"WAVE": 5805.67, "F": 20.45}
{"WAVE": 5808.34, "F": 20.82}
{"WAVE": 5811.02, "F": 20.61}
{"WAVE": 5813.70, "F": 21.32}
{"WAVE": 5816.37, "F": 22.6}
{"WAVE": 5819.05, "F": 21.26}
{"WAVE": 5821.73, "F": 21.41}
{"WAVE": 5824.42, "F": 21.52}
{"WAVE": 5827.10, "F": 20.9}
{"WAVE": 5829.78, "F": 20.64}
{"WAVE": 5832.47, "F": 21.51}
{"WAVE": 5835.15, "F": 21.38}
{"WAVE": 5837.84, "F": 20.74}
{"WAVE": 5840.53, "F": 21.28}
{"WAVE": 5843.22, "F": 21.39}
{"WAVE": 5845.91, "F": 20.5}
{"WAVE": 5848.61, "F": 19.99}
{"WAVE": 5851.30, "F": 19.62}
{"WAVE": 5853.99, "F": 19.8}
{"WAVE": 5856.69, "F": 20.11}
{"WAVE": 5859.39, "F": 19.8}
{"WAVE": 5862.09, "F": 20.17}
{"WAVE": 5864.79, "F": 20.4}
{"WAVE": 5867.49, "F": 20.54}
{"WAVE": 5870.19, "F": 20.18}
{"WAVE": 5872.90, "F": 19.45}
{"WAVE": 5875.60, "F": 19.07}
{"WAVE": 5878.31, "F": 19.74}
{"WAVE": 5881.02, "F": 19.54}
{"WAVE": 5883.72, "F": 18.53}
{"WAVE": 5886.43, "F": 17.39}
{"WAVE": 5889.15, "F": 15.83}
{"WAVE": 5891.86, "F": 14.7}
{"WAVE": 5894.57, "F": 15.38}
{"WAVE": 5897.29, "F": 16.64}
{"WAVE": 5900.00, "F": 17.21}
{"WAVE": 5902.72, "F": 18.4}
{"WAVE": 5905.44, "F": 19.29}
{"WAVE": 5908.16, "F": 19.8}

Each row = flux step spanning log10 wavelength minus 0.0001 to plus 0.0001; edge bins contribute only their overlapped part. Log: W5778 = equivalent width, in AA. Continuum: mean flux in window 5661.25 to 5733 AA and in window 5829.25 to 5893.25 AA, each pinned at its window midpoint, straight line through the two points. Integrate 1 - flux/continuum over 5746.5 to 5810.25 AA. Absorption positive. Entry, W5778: -2.03 AA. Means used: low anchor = 20.1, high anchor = 19.7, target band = 20.5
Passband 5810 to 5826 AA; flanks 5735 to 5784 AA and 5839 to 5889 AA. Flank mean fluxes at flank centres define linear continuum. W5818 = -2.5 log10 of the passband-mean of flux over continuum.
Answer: -0.067 mag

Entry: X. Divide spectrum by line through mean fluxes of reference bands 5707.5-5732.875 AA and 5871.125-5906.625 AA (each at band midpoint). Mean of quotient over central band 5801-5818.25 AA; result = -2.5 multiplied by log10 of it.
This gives -0.11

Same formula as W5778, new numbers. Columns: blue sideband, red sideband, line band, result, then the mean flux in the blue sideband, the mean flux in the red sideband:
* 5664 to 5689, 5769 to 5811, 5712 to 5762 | -1.60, 19.9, 20.4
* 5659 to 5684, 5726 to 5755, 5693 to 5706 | 0.09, 19.8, 20.9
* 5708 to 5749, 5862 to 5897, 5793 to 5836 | -3.65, 20.7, 18.4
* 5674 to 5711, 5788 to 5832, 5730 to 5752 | -0.65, 20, 20.9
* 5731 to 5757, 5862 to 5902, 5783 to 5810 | -0.81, 20.8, 18.3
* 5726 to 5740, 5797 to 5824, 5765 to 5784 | 0.61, 21.1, 21.2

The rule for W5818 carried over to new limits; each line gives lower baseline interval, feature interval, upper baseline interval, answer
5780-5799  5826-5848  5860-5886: -0.06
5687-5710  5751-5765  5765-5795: -0.03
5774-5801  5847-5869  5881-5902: -0.13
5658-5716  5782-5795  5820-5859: 0.02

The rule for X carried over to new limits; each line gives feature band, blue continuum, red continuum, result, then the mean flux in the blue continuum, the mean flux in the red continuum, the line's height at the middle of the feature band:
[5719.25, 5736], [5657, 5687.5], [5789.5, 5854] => -0.04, 19.8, 20.9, 20.2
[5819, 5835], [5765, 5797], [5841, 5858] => -0.05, 20.3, 20.3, 20.3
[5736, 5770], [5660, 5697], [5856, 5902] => -0.08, 19.9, 18.5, 19.4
